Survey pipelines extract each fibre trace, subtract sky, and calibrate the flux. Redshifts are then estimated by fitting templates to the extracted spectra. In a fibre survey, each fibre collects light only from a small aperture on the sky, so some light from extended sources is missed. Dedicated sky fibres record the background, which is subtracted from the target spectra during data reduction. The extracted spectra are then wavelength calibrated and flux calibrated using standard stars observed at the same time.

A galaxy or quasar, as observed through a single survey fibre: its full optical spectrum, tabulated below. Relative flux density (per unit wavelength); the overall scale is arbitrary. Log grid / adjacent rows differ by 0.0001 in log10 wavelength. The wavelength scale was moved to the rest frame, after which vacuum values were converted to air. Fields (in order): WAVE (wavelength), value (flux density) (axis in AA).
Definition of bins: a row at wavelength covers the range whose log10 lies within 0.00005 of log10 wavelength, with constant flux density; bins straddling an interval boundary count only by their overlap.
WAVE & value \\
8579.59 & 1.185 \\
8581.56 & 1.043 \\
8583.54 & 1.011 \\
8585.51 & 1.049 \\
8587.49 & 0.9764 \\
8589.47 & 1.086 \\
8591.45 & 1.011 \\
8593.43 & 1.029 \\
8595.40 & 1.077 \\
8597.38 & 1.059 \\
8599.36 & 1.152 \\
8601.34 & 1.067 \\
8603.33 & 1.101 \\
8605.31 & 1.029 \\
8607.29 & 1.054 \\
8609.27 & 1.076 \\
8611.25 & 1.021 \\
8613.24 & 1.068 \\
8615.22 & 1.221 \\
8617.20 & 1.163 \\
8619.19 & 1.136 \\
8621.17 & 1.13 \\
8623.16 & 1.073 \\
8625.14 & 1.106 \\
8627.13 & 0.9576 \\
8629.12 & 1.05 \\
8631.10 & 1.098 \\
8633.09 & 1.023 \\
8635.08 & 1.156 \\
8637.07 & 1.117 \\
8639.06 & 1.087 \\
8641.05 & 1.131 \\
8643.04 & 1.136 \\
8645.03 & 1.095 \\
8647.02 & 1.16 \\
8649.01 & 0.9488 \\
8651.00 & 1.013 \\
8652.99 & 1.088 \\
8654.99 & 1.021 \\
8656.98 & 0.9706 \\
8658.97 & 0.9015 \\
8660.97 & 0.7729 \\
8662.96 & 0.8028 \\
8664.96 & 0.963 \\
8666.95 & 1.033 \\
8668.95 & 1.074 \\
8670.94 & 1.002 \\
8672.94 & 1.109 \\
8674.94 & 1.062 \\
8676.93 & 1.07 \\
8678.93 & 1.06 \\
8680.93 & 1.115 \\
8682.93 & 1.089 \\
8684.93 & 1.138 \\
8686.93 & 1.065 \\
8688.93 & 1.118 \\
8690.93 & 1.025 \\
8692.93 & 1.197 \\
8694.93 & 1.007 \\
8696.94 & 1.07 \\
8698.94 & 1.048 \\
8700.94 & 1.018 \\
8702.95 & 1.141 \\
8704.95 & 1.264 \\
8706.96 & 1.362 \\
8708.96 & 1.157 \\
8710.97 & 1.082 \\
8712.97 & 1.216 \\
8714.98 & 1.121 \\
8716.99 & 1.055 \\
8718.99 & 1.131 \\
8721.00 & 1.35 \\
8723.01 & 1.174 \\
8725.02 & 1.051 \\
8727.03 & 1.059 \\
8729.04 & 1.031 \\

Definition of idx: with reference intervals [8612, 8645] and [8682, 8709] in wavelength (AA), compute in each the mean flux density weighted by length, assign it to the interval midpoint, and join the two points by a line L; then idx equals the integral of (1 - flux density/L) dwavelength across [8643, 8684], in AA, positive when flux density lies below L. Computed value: 3.4 AA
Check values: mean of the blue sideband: 1.1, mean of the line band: 1.02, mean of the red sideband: 1.12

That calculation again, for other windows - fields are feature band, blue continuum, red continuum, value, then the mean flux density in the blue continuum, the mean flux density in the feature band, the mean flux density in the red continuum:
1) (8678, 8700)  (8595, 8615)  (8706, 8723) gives 1.4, 1.08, 1.08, 1.18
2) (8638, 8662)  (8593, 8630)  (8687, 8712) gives 1.6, 1.08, 1.03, 1.12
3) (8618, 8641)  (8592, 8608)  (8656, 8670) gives -1.9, 1.07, 1.09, 0.932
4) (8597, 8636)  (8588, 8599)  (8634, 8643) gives 0.1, 1.06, 1.09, 1.12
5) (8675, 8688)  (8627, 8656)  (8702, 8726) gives 0.5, 1.08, 1.09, 1.18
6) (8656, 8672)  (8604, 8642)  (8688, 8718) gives 2.4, 1.09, 0.941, 1.13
